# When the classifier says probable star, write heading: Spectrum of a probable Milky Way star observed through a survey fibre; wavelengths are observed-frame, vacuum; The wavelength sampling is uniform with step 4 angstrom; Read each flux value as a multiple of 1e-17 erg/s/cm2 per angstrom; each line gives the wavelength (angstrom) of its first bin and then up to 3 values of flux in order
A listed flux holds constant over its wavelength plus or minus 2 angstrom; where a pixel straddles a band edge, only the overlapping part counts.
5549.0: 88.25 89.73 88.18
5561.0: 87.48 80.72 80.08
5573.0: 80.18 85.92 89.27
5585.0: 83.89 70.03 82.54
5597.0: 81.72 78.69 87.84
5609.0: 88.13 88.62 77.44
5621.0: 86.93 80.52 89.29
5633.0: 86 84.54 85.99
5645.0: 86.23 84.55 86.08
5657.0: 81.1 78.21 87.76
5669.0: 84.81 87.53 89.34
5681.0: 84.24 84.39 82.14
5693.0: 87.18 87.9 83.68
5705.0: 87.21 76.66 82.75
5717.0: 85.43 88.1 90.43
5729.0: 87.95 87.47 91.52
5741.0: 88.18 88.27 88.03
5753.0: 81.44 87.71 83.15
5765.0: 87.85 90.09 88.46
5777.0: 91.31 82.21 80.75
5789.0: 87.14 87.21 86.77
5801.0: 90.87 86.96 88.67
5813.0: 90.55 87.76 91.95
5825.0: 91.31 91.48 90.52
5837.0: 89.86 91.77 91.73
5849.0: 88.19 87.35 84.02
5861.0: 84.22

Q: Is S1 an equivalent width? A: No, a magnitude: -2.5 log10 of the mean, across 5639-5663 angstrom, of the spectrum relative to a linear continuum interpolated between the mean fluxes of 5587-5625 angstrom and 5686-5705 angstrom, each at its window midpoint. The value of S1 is 0.00 mag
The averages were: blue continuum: 82.3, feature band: 83.7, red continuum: 85.4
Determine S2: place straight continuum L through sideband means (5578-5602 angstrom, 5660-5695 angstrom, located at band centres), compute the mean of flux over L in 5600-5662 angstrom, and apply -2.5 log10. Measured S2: -0.02 mag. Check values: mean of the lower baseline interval 81.3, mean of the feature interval 84.6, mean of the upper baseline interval 85.3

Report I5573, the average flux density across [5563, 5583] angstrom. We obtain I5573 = 83.2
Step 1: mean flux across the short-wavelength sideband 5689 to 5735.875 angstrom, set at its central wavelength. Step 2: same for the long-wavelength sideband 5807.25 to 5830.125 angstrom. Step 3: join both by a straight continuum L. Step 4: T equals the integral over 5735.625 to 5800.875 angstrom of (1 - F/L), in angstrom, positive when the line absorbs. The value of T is 0.9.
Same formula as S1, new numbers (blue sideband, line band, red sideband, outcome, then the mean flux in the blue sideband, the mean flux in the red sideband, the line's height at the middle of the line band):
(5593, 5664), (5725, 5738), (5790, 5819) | -0.029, 84.2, 88.4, 86.6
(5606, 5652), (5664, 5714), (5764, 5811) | 0.014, 85.4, 87.3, 86.1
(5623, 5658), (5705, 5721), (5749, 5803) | 0.035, 85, 86.6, 85.9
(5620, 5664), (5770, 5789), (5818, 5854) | 0.033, 84.5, 90.5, 88.7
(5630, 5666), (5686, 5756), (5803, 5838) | 0.008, 84.5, 89.9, 86.8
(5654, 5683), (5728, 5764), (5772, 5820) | -0.009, 84.8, 87.5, 86.4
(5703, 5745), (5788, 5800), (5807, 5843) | 0.024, 86.7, 90.4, 89.3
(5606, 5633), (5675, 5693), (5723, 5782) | 0.015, 85.3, 87.7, 86.5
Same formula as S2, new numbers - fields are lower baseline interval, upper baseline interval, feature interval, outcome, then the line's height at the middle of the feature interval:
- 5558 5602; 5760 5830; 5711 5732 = -0.012 mag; 86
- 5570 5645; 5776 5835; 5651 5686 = 0.004 mag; 85.2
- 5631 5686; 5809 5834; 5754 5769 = 0.025 mag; 88.5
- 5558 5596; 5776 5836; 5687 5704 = 0.002 mag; 85.5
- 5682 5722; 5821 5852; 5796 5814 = 0.005 mag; 89.2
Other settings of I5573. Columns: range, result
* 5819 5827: 91.6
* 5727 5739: 89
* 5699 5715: 82.6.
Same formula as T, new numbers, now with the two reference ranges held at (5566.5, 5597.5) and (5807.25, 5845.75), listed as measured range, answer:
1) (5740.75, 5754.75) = 0.21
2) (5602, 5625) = -0.61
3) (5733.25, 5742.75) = -0.23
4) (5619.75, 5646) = -0.65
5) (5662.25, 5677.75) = -0.34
